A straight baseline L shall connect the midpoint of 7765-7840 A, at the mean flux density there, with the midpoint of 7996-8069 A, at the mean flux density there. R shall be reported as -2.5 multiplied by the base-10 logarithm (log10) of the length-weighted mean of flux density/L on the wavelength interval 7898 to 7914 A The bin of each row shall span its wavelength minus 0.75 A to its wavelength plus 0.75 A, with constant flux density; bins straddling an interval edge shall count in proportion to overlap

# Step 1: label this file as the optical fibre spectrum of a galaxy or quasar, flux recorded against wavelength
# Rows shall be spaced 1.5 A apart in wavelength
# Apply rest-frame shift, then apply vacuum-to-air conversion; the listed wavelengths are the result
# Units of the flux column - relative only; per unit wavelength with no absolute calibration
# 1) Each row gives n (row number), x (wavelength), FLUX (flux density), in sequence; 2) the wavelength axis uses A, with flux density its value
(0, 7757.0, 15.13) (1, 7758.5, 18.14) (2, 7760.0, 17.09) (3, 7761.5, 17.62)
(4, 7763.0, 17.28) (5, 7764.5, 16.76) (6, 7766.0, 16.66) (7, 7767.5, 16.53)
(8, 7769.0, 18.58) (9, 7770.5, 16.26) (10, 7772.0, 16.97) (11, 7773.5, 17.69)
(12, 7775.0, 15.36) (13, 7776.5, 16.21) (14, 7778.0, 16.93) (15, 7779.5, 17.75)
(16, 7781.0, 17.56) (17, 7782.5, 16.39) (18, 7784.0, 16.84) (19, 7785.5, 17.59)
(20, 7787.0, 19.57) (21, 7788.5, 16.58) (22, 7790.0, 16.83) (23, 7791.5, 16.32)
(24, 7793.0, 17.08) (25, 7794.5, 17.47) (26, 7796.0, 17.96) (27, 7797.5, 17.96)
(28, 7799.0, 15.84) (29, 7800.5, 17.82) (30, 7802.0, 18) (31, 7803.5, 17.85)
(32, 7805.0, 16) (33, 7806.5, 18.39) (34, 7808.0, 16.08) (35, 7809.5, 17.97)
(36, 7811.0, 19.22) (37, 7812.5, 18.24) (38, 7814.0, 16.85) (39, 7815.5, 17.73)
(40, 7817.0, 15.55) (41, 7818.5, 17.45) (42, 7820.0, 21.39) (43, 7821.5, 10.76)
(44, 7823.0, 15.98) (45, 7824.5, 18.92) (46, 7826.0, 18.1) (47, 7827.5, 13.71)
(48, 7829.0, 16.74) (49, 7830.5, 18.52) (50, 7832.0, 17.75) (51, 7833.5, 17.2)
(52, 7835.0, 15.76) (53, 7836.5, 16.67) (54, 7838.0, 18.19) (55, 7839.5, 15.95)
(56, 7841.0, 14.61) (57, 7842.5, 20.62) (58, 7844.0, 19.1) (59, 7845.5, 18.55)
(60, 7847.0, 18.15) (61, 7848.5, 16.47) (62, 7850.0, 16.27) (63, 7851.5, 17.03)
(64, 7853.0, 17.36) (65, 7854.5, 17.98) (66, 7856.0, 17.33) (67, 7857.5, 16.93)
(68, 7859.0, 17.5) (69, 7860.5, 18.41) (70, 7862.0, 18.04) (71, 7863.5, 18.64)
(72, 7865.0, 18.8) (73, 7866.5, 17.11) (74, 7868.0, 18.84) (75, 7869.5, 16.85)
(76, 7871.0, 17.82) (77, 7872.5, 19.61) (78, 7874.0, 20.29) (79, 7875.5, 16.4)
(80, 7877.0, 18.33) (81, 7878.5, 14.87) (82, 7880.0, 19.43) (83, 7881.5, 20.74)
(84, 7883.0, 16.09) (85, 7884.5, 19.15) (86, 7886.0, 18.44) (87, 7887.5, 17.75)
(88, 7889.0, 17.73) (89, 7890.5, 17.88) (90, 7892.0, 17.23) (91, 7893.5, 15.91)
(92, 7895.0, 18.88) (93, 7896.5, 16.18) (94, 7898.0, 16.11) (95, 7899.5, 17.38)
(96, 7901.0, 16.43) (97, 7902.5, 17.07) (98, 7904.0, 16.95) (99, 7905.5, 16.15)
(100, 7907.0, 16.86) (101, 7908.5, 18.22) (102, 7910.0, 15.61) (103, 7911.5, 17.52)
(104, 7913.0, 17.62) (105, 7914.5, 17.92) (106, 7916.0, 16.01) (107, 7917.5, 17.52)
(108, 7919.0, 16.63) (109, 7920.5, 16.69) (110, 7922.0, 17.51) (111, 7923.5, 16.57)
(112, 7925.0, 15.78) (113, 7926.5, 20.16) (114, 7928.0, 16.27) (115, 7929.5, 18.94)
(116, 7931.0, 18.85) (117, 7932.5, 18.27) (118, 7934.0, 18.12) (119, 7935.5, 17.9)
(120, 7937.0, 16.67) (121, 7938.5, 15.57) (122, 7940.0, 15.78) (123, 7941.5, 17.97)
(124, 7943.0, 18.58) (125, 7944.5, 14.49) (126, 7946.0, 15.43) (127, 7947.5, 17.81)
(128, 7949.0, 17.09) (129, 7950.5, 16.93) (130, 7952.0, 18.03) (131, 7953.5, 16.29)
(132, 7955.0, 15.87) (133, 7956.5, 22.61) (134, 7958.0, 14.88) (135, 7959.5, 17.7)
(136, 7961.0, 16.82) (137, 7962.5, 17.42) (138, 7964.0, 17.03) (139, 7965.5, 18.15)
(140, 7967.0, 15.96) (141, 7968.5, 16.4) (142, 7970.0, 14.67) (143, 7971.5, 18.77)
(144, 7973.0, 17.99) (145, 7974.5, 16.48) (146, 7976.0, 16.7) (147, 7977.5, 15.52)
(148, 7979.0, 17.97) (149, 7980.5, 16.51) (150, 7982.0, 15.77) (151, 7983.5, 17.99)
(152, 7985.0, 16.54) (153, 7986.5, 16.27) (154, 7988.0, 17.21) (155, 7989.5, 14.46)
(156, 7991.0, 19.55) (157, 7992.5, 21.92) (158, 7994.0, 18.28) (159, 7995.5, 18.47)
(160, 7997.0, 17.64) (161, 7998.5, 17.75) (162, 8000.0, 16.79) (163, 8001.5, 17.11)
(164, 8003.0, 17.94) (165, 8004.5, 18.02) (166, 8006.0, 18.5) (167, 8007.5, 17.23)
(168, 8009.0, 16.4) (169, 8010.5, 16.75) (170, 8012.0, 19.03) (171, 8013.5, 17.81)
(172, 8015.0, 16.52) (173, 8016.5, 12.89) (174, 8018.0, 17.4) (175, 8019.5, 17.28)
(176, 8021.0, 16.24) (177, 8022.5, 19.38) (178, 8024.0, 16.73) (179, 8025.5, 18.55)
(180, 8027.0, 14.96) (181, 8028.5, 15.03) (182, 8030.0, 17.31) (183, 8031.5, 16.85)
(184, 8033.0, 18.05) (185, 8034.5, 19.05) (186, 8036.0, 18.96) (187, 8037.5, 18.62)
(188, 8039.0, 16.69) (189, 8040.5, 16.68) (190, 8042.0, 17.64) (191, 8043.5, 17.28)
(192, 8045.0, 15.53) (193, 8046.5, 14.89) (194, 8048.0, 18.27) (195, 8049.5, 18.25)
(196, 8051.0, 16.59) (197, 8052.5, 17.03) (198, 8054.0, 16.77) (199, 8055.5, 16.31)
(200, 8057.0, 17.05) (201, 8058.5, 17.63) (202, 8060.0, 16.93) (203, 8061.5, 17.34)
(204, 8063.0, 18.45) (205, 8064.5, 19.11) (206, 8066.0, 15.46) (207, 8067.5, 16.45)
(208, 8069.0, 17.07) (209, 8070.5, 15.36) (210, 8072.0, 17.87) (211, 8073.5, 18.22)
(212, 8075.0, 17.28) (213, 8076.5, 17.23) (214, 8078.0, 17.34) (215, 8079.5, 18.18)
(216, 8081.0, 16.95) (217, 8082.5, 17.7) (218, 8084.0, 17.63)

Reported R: 0.01 mag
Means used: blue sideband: 17.1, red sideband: 17.2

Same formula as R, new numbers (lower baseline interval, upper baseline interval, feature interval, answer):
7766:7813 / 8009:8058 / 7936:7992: 0.012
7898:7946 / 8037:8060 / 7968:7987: 0.020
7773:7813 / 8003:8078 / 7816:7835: 0.031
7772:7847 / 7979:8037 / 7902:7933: 0.001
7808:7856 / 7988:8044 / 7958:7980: 0.032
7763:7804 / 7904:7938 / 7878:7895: -0.034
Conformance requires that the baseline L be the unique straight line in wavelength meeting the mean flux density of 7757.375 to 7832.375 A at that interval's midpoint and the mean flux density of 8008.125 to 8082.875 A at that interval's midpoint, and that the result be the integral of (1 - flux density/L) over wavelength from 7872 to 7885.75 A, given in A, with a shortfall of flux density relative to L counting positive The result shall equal -0.9 A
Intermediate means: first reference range 17.2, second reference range 17.1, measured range 18.3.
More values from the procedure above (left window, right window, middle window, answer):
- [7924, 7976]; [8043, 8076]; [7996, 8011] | -0.27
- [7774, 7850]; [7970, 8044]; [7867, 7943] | -0.99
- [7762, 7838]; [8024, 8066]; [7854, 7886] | -1.71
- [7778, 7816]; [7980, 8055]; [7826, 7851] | 0.32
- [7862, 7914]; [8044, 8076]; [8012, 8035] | 0.25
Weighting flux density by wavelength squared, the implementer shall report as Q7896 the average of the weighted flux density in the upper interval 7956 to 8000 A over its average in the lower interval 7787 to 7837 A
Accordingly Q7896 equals 1.05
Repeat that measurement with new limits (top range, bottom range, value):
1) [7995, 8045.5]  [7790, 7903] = 1.03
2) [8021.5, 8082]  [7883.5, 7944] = 1.03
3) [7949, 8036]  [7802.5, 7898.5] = 1.02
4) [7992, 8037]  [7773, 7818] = 1.07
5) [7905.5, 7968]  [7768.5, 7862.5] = 1.03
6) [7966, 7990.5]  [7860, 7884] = 0.94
